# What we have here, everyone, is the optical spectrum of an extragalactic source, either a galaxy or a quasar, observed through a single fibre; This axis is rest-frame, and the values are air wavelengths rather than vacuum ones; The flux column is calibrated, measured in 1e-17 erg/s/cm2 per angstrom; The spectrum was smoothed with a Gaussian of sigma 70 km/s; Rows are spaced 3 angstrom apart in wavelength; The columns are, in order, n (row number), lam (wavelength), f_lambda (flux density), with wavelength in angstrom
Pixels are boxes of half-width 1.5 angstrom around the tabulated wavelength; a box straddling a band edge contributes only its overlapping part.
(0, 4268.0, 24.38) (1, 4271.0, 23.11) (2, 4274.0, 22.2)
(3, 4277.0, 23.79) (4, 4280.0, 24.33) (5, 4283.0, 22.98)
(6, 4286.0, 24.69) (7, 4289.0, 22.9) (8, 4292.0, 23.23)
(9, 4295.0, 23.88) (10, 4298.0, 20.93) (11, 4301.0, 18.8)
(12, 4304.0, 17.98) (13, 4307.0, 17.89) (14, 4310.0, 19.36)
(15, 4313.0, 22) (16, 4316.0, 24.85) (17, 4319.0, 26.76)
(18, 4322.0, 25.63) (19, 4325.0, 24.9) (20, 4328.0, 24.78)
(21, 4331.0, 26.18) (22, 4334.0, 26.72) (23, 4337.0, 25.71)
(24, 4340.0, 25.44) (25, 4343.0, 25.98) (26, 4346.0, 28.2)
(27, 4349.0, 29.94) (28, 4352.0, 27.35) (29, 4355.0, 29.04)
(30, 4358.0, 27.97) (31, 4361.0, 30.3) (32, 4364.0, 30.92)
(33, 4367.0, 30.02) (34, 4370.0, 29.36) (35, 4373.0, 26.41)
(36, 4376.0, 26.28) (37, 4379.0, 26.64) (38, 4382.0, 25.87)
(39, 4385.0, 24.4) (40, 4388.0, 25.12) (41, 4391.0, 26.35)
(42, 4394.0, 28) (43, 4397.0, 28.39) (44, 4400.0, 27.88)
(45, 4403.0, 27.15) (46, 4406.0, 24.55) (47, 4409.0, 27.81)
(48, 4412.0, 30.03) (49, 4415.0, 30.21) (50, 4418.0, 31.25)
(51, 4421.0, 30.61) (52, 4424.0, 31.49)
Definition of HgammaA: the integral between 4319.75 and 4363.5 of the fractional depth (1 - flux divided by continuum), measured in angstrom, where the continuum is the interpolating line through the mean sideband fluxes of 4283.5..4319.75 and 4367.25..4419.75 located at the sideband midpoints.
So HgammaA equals -5.0 angstrom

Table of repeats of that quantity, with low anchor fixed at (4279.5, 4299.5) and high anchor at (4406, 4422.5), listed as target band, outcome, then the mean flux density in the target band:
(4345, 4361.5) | -1.4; 28.7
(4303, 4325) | 1.9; 22.4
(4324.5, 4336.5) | -0.2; 25.7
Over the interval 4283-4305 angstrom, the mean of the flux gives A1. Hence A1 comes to 21.9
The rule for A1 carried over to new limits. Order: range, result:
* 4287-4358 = 24.4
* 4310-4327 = 24.3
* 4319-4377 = 27.4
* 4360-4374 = 29.5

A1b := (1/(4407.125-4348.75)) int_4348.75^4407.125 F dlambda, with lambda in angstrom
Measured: 27.6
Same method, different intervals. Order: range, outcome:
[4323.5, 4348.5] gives 26.1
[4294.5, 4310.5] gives 19.6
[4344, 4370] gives 29.2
